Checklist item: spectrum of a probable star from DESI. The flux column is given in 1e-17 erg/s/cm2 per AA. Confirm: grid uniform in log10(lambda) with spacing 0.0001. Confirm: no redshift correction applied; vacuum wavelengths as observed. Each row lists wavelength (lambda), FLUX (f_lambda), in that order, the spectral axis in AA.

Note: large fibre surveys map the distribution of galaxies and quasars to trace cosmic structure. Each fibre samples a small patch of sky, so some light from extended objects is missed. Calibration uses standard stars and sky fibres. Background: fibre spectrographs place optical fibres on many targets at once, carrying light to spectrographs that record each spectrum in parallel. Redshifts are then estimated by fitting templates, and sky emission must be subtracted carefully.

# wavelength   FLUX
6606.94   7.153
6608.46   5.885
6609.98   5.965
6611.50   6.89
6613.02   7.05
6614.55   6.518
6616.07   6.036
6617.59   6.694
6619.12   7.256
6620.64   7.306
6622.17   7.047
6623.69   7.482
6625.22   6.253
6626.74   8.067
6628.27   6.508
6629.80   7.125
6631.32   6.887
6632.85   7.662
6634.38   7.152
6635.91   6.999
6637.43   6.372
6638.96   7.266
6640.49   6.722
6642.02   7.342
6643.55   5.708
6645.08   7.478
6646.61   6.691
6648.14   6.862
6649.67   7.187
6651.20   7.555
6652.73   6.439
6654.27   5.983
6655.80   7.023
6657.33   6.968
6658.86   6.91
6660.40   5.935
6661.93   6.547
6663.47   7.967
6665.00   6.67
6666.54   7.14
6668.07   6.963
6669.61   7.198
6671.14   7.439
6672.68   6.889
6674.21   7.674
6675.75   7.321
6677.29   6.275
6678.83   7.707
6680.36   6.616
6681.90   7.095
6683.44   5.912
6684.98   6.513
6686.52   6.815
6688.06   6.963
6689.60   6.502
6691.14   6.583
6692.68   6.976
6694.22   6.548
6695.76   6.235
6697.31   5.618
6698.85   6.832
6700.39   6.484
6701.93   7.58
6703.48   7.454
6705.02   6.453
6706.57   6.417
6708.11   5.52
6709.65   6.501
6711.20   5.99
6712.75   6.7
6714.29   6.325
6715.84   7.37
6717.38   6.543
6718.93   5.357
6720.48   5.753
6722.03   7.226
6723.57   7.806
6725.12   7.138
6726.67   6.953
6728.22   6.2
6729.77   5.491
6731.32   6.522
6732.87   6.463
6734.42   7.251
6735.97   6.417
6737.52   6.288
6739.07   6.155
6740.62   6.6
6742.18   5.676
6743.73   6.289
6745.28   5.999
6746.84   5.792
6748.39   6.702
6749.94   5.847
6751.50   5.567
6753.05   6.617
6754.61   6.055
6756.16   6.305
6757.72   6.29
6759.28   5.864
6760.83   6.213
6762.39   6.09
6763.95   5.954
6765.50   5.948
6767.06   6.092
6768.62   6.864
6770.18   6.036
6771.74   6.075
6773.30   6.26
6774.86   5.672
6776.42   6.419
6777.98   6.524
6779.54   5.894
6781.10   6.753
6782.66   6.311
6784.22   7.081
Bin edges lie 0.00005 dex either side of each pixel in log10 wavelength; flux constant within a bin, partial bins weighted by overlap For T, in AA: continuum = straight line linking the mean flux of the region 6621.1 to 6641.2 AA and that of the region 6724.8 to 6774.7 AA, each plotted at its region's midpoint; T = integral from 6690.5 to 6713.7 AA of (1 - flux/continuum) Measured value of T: 0.1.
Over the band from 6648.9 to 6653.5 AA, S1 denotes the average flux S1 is 7.06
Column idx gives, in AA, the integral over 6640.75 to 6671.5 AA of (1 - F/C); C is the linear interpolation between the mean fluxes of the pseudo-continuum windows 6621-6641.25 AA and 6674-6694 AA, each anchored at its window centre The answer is 0.2 AA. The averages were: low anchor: 7.05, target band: 6.89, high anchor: 6.81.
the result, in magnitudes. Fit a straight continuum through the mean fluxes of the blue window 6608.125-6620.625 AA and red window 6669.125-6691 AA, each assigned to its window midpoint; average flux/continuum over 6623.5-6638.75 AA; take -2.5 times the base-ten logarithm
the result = -0.057 mag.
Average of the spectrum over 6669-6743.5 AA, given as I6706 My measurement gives 6.63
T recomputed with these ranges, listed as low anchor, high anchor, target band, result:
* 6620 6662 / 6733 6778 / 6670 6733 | -1.15 AA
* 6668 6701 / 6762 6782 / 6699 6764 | 0.76 AA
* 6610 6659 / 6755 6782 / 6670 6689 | -0.77 AA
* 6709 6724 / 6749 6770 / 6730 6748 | 0.07 AA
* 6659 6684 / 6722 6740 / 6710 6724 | 0.38 AA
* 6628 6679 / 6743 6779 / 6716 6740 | -0.49 AA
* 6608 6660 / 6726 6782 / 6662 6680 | -1.35 AA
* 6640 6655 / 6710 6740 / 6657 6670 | -0.33 AA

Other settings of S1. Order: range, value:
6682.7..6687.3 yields 6.42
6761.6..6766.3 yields 6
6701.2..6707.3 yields 6.97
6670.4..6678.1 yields 7.12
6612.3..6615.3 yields 6.77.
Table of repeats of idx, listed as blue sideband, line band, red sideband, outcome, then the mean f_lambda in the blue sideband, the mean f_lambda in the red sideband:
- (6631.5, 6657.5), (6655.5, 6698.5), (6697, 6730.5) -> -0.52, 6.9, 6.55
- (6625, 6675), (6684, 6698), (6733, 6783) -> 0.33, 6.97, 6.22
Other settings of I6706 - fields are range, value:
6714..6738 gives 6.58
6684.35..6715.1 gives 6.55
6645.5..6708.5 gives 6.8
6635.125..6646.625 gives 6.83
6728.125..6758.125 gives 6.23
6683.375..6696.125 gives 6.61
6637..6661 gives 6.79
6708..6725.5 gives 6.54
